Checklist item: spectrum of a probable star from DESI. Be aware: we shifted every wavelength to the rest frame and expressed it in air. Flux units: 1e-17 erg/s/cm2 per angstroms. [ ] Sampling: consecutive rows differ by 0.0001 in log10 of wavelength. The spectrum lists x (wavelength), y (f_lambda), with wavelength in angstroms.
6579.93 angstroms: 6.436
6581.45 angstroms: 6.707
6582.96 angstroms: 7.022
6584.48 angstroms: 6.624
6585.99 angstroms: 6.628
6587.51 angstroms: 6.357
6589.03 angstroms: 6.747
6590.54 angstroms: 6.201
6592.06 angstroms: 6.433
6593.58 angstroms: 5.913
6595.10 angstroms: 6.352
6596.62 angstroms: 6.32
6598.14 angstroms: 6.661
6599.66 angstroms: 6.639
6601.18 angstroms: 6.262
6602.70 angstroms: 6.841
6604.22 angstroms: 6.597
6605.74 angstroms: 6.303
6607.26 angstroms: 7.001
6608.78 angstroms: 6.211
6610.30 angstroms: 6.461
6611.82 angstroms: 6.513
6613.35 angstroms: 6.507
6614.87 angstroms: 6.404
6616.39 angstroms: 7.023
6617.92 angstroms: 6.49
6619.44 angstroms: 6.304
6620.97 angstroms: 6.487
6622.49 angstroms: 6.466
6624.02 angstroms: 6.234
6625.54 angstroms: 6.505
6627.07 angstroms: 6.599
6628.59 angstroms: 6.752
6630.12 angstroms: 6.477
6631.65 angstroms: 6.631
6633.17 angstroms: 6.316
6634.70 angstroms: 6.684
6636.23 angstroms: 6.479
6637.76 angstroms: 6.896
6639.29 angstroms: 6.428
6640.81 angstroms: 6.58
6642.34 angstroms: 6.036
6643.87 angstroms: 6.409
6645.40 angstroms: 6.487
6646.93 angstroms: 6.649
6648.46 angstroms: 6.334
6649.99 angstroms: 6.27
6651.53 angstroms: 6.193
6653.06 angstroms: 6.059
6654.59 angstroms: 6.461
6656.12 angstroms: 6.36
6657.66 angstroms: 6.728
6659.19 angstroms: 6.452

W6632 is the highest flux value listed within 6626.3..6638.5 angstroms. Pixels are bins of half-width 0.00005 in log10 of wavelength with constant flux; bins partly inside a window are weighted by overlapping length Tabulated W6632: 6.896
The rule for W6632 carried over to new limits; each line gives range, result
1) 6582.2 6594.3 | 7.022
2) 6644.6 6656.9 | 6.649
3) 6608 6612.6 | 6.513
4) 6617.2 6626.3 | 6.505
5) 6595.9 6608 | 7.001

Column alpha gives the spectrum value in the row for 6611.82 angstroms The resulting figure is 6.513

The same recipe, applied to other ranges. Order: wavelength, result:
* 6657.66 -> 6.728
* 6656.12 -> 6.36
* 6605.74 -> 6.303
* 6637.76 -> 6.896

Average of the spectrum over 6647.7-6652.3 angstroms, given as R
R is 6.26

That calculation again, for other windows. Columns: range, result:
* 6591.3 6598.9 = 6.33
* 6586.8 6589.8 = 6.56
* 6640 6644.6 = 6.35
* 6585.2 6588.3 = 6.5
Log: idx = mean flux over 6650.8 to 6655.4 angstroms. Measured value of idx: 6.25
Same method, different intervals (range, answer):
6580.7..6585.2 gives 6.79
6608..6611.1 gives 6.35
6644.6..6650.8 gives 6.43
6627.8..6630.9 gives 6.61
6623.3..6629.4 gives 6.53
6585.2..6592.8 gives 6.48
